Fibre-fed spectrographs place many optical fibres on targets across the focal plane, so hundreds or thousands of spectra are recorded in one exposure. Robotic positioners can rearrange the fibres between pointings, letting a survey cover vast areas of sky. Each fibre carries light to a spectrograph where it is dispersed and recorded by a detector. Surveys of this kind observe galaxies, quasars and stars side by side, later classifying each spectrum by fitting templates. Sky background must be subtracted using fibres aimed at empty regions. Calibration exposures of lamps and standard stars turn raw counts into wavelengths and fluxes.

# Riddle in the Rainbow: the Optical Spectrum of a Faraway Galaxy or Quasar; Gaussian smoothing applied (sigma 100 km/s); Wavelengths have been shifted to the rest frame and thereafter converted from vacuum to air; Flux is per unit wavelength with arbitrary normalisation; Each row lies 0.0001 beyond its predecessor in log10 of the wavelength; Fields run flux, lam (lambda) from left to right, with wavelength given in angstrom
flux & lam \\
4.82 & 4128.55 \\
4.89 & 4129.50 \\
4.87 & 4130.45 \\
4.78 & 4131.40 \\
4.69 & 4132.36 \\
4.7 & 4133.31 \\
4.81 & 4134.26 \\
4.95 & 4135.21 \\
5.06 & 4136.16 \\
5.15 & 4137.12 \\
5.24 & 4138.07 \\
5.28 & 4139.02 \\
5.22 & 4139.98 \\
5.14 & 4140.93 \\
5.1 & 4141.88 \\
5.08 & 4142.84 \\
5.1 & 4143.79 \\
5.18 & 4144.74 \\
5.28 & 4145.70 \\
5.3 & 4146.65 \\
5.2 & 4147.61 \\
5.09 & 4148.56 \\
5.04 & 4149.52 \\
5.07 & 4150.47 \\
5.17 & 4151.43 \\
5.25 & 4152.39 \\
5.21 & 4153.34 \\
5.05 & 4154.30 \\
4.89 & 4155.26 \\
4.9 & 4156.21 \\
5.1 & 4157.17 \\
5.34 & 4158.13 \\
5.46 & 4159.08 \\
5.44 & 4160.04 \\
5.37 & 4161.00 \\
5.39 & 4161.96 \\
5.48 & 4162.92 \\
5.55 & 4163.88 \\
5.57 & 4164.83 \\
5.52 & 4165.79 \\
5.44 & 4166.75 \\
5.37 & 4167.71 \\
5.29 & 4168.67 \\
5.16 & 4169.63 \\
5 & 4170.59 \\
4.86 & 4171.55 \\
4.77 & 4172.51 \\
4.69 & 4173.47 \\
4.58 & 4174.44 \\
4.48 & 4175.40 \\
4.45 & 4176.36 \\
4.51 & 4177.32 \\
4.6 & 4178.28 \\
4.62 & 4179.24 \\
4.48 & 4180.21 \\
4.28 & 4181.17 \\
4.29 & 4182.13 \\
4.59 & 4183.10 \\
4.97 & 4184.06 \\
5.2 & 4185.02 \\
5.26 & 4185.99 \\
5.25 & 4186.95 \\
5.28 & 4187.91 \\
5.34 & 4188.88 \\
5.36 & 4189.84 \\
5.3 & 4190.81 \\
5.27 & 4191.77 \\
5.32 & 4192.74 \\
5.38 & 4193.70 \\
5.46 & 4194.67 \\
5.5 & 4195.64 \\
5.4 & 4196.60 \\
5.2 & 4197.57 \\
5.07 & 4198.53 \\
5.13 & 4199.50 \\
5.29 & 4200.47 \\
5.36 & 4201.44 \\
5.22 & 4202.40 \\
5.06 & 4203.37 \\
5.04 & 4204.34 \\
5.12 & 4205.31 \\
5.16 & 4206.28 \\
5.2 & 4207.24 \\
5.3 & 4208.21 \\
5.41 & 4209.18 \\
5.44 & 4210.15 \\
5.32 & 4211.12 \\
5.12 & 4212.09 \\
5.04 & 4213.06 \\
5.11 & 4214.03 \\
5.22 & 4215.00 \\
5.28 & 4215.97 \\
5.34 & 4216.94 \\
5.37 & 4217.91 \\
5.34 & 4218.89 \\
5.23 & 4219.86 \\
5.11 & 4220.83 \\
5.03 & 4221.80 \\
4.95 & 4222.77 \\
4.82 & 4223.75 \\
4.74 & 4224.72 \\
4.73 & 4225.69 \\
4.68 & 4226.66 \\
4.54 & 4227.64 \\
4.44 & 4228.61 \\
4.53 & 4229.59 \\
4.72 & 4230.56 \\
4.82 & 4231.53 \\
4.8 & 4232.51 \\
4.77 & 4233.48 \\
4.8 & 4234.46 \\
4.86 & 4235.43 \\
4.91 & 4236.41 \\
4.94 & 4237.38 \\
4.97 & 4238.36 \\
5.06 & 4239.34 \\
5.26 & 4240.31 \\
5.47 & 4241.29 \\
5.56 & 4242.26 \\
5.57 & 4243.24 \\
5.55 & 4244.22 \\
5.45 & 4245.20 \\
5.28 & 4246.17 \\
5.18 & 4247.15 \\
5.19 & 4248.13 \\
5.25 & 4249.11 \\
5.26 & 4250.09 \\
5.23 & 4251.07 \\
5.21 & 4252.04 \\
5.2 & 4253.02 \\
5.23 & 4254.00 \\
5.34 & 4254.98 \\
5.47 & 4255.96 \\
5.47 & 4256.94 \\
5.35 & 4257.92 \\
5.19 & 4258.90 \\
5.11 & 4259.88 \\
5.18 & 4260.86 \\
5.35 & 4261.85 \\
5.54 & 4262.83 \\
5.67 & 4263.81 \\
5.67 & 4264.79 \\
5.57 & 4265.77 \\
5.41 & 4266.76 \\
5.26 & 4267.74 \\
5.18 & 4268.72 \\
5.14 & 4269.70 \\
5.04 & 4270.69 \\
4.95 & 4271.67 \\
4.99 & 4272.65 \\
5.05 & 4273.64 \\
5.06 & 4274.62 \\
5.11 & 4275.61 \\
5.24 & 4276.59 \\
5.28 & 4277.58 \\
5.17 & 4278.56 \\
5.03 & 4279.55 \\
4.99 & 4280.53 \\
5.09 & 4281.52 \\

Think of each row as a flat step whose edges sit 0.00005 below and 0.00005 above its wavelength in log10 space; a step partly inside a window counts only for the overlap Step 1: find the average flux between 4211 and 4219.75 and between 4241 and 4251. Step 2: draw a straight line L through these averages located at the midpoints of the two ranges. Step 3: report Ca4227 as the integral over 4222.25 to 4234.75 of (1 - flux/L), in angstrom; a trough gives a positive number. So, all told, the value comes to 1.3 angstrom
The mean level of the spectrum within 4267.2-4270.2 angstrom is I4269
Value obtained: 5.2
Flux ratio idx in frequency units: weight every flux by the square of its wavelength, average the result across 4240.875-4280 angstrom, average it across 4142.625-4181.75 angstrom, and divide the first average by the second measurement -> 1.09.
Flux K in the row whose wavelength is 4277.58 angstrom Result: 5.28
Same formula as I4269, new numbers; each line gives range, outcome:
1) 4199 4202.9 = 5.24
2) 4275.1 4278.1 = 5.21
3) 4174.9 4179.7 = 4.54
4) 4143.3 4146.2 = 5.2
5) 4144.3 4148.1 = 5.24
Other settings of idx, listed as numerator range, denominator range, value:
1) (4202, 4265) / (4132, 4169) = 1.03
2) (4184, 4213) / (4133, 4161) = 1.05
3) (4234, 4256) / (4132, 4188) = 1.08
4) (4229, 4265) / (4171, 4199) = 1.08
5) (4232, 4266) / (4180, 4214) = 1.04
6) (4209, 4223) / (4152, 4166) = 1.01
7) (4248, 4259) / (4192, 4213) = 1.03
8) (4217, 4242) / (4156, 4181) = 1.01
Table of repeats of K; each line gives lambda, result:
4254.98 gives 5.34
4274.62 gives 5.06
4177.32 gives 4.51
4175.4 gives 4.48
